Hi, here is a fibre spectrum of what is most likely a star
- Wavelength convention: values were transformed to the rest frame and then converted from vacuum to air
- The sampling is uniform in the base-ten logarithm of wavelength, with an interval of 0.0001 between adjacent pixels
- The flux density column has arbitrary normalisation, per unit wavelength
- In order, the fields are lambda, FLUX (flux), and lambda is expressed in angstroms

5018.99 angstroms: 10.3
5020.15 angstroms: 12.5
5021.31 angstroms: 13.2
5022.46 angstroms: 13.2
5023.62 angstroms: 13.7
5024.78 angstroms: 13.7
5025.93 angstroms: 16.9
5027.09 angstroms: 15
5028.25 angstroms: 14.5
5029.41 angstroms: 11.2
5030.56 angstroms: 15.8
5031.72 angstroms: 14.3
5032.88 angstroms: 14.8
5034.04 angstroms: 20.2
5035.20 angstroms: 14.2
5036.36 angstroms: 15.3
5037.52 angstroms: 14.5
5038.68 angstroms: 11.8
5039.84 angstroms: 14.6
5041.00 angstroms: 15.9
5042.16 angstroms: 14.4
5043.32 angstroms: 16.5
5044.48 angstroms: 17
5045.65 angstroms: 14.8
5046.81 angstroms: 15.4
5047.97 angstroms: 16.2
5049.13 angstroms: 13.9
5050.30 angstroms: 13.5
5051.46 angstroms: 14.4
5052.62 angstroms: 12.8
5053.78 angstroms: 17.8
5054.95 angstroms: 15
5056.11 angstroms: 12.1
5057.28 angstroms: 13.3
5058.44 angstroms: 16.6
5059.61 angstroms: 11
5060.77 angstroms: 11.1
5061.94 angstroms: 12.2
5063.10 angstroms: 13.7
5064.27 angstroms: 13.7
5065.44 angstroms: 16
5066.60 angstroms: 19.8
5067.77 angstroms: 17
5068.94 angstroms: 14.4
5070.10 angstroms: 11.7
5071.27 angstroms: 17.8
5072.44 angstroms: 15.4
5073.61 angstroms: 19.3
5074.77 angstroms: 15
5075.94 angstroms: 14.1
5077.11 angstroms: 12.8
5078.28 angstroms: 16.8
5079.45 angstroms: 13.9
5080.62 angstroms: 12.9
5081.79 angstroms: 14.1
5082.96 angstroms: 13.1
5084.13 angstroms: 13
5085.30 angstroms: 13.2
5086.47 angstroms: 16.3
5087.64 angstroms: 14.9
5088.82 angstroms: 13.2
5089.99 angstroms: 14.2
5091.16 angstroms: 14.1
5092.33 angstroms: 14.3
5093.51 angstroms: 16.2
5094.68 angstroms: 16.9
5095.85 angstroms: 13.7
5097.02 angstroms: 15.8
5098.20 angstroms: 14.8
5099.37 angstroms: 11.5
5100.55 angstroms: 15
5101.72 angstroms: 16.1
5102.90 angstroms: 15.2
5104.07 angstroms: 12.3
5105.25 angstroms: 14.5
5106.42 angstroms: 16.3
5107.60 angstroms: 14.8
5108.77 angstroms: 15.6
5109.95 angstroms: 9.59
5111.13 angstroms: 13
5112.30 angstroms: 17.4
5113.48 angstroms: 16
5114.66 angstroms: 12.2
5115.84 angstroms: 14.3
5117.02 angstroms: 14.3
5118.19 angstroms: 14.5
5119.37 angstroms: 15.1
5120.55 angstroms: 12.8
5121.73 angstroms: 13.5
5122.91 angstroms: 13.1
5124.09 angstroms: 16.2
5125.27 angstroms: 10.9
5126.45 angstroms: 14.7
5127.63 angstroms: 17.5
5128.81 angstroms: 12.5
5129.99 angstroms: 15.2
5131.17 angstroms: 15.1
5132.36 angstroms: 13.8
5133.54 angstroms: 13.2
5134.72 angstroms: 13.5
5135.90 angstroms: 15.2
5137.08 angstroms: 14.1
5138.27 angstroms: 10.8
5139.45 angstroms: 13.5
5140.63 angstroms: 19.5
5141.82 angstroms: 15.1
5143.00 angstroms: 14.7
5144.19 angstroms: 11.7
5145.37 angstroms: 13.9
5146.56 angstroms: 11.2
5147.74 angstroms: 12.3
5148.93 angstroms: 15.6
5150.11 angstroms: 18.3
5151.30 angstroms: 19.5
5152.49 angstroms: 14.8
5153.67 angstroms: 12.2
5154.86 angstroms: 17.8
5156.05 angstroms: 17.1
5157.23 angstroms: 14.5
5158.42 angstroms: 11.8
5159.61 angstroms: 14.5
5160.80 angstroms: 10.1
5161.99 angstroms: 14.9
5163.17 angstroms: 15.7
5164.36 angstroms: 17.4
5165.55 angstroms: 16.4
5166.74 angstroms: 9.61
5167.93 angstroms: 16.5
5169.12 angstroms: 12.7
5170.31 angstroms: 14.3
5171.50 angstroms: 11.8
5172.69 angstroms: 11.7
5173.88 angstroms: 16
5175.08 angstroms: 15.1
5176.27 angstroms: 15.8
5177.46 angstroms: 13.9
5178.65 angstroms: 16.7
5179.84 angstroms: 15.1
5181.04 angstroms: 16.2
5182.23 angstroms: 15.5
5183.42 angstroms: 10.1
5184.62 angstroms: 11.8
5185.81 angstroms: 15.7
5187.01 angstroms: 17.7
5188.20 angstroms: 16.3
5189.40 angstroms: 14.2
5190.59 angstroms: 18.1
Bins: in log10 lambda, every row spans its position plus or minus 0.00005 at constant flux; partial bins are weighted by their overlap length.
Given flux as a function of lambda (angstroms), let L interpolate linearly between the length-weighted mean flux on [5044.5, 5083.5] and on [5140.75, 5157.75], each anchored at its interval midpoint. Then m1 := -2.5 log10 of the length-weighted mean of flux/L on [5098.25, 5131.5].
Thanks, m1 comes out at 0.05 mag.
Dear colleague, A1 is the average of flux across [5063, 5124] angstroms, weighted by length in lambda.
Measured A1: 14.6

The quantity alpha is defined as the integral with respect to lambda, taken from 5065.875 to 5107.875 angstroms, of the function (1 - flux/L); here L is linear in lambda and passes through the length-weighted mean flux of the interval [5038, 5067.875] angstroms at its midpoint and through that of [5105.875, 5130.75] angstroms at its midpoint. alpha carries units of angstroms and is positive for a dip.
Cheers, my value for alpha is -1.2 angstroms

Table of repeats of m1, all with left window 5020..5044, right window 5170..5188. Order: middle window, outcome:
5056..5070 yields 0.029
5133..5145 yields 0.032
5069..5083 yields -0.014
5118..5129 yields 0.034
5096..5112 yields 0.026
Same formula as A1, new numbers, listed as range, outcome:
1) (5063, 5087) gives 15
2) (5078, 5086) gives 13.8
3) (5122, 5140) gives 13.9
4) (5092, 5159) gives 14.5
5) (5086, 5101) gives 14.7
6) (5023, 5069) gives 14.7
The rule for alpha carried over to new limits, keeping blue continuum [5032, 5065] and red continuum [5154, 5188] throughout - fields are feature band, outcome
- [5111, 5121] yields 0.0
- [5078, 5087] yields 0.3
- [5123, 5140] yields 0.6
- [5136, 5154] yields 0.0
